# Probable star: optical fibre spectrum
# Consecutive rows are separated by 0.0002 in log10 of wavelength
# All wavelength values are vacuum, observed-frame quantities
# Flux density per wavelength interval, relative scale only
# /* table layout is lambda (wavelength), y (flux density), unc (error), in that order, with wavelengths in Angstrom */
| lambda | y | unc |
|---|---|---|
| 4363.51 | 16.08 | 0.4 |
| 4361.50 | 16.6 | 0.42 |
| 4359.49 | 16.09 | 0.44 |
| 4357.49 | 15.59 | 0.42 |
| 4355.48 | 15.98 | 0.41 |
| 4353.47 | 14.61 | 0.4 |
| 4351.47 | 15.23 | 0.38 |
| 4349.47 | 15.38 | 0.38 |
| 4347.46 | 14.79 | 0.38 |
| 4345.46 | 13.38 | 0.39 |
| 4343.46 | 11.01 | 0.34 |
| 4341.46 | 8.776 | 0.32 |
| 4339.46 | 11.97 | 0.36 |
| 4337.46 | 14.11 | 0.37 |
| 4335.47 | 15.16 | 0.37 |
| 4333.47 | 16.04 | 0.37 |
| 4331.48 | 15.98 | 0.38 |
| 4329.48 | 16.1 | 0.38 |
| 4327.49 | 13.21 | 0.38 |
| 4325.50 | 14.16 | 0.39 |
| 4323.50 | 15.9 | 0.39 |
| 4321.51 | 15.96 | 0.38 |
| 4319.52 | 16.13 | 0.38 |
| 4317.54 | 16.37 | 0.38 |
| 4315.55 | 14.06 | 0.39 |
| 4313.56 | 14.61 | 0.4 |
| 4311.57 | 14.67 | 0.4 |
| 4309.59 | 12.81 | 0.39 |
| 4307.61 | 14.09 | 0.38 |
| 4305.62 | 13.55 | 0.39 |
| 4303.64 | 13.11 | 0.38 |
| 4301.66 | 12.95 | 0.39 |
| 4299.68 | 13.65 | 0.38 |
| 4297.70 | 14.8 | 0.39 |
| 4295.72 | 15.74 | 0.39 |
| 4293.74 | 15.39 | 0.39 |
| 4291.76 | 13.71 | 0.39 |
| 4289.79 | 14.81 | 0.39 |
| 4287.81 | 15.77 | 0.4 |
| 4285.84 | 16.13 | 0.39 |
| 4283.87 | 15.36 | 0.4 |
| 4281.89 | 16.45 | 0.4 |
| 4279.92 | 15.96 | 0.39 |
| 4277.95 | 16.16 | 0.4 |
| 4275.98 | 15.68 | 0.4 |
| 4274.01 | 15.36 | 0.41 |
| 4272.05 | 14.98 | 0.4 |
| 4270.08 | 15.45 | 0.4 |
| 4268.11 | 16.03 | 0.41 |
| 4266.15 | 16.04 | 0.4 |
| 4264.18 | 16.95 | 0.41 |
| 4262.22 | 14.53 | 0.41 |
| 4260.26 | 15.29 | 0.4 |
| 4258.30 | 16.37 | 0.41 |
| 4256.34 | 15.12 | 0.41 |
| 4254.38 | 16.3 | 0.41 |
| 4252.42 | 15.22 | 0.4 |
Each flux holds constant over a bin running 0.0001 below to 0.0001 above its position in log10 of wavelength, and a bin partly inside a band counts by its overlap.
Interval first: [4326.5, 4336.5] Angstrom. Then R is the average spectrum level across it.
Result 15.3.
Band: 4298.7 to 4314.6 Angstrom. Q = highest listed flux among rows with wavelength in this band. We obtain 14.67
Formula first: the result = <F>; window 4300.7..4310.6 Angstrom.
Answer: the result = 13.3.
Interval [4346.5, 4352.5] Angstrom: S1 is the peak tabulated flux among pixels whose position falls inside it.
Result 15.38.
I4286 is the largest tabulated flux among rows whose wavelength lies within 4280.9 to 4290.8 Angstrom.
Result 16.45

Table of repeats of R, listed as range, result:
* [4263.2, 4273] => 15.9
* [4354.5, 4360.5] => 15.9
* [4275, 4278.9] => 15.9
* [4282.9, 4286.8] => 15.8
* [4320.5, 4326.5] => 15.3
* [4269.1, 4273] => 15.2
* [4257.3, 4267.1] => 15.8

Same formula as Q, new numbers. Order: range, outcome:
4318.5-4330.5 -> 16.13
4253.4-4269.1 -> 16.95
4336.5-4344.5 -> 14.11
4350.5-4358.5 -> 15.98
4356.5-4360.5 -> 16.09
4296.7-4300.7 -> 14.8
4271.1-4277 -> 15.68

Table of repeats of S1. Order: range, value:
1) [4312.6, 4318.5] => 16.37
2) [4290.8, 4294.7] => 15.39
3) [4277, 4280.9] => 16.16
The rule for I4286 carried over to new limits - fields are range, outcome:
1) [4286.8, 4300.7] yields 15.77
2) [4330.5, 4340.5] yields 16.04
